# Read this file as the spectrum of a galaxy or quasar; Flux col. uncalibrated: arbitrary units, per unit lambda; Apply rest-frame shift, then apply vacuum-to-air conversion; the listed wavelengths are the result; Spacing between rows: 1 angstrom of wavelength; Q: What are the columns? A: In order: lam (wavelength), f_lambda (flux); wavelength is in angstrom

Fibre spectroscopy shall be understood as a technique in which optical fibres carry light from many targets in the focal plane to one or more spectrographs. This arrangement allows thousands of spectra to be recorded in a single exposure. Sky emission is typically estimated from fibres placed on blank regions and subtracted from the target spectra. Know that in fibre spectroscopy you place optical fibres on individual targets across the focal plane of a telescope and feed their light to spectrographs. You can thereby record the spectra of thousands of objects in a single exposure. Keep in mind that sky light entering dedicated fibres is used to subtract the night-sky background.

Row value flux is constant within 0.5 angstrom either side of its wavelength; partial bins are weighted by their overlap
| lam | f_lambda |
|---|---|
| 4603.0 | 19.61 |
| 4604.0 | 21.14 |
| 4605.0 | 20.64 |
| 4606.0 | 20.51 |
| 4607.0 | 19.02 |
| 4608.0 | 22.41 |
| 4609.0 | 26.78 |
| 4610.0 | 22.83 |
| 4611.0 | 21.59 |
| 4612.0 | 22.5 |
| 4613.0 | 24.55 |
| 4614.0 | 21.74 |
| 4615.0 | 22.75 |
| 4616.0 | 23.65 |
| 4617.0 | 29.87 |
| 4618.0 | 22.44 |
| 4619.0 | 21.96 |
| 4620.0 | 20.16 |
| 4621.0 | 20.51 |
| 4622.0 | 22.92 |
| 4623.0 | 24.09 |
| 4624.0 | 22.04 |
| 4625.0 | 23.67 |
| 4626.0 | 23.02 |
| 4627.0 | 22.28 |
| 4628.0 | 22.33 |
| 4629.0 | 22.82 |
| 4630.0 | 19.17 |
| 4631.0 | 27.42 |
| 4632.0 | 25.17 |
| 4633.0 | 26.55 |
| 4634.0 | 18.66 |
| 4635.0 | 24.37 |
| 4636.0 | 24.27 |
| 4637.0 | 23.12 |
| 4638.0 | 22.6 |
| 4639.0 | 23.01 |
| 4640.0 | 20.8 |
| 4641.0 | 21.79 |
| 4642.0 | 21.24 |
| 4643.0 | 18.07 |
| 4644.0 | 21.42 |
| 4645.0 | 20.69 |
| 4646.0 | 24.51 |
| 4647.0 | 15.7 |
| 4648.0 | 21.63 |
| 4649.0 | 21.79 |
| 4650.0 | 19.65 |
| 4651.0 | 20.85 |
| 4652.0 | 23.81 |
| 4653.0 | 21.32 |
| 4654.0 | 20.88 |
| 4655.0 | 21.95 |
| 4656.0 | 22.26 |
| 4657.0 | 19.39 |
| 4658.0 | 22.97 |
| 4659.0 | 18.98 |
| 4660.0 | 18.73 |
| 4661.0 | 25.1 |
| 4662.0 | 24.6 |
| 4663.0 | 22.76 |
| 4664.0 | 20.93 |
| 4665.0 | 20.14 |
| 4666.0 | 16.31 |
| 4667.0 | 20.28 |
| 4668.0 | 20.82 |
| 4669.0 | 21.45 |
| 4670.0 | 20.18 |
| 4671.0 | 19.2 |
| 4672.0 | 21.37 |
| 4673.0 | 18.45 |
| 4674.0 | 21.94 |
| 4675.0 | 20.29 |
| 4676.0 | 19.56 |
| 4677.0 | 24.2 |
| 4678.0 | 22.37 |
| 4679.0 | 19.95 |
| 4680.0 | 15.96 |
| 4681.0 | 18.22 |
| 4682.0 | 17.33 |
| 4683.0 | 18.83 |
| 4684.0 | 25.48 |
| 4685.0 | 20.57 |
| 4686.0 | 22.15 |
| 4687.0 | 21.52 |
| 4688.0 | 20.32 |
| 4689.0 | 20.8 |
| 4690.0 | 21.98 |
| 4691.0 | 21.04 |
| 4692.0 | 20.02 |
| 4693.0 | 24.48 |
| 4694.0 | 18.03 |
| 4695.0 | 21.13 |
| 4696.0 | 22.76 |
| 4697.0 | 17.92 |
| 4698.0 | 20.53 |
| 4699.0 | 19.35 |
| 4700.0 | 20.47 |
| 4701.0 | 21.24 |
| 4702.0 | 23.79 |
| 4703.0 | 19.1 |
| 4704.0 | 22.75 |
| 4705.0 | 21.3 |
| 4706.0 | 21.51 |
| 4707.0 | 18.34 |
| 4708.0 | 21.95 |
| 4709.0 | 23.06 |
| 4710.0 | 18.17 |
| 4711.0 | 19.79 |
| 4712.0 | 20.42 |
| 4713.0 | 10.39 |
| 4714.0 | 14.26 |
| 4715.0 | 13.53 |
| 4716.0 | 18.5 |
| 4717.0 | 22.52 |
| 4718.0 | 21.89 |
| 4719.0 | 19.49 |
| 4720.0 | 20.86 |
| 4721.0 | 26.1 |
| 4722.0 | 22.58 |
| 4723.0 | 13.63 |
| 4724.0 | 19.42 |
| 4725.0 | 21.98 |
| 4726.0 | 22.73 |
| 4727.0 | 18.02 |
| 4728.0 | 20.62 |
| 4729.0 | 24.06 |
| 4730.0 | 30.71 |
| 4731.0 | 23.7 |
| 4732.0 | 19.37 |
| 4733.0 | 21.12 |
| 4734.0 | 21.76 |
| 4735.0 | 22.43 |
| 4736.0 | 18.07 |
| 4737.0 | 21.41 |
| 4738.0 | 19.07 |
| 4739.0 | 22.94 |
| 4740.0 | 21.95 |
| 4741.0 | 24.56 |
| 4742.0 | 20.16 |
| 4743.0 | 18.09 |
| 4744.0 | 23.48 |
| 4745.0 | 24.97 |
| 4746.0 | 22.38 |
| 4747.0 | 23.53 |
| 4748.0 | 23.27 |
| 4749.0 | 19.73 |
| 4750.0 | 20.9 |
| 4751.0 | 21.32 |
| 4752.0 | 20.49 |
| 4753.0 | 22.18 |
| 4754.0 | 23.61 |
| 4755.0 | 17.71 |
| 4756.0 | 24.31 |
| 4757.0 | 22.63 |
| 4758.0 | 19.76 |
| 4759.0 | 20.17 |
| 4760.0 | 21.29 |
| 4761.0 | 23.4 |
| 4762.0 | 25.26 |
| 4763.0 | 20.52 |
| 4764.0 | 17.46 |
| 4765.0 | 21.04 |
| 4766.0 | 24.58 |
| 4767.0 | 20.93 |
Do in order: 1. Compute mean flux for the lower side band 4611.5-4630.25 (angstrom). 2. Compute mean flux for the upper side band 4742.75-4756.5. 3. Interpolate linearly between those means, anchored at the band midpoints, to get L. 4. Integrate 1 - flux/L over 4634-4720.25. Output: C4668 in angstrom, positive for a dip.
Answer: 6.8 angstrom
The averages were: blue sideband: 22.8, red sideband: 21.9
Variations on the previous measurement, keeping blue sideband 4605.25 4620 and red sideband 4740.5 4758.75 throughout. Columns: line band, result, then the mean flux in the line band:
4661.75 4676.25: 1.26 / 20.5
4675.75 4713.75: 3.15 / 20.4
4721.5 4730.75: 0.17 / 21.6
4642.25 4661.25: 1.35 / 21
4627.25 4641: -0.18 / 23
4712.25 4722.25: 1.41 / 19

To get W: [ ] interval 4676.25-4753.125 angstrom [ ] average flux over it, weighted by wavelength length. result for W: 20.8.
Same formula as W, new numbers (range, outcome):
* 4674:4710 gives 20.8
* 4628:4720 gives 20.8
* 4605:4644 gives 22.7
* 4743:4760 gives 21.8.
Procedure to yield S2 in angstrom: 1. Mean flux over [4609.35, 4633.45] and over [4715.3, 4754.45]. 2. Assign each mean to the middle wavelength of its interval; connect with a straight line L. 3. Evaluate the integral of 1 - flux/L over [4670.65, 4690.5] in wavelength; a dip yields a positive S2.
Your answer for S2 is 1.6 angstrom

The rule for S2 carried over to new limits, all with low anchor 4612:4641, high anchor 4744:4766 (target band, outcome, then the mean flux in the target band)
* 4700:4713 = 1.02 angstrom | 20.5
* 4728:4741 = -0.14 angstrom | 22.2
